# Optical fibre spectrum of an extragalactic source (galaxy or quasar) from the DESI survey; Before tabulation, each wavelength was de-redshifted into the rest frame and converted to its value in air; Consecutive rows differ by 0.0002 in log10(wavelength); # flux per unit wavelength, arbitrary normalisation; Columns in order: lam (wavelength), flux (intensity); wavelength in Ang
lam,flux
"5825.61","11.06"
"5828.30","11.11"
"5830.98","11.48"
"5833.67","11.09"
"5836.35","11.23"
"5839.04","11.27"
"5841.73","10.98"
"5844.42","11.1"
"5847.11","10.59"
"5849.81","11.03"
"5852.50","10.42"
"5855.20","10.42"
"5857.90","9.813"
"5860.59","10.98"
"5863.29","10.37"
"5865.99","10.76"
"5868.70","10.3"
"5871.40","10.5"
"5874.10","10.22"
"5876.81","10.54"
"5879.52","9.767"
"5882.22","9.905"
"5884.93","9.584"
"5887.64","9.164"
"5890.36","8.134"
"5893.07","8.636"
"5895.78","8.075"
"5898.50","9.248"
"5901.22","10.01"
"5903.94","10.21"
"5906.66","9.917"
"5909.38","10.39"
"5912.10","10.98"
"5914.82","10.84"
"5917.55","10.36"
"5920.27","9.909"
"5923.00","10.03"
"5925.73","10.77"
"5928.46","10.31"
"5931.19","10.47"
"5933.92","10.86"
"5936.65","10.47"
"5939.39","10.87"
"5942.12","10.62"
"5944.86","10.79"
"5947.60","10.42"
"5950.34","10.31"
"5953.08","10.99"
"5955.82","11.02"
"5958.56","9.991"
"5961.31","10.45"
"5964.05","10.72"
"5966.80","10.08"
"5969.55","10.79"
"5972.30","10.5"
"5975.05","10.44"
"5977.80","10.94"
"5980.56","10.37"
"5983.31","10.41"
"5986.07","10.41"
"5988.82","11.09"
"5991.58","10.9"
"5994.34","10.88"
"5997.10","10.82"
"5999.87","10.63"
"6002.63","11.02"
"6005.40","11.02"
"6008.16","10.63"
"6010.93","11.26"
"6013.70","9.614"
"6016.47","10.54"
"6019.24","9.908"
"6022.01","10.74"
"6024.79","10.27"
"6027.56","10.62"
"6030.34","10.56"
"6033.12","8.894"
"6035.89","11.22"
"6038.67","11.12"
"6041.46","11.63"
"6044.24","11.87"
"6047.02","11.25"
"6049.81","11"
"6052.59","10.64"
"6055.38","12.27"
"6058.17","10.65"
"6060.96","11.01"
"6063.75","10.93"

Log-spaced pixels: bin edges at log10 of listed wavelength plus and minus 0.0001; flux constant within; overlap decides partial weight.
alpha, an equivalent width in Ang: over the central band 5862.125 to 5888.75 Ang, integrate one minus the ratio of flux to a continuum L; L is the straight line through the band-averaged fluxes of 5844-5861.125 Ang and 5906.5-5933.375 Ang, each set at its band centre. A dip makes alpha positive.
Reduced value 1.0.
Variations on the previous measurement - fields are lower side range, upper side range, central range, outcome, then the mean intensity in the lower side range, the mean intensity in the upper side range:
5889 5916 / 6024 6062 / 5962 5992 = -0.8 Ang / 9.64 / 10.9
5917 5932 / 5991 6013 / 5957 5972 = 0.2 Ang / 10.3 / 10.9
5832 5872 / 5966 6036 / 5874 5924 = 4.2 Ang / 10.7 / 10.6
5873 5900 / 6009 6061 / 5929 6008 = -4.1 Ang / 9.32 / 10.8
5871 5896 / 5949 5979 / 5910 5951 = -1.7 Ang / 9.48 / 10.6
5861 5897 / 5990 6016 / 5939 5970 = -0.7 Ang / 9.73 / 10.7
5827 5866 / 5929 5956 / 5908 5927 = 0.4 Ang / 10.8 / 10.7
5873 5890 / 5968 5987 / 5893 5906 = 0.7 Ang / 9.75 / 10.5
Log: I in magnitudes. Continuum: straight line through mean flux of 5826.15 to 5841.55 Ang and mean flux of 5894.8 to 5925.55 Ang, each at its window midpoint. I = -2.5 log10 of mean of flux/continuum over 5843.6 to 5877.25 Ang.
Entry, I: 0.03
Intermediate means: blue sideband 11.2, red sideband 10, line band 10.5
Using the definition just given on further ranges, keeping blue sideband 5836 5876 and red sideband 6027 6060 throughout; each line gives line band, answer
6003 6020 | 0.04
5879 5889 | 0.12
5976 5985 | 0.03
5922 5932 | 0.04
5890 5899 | 0.25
